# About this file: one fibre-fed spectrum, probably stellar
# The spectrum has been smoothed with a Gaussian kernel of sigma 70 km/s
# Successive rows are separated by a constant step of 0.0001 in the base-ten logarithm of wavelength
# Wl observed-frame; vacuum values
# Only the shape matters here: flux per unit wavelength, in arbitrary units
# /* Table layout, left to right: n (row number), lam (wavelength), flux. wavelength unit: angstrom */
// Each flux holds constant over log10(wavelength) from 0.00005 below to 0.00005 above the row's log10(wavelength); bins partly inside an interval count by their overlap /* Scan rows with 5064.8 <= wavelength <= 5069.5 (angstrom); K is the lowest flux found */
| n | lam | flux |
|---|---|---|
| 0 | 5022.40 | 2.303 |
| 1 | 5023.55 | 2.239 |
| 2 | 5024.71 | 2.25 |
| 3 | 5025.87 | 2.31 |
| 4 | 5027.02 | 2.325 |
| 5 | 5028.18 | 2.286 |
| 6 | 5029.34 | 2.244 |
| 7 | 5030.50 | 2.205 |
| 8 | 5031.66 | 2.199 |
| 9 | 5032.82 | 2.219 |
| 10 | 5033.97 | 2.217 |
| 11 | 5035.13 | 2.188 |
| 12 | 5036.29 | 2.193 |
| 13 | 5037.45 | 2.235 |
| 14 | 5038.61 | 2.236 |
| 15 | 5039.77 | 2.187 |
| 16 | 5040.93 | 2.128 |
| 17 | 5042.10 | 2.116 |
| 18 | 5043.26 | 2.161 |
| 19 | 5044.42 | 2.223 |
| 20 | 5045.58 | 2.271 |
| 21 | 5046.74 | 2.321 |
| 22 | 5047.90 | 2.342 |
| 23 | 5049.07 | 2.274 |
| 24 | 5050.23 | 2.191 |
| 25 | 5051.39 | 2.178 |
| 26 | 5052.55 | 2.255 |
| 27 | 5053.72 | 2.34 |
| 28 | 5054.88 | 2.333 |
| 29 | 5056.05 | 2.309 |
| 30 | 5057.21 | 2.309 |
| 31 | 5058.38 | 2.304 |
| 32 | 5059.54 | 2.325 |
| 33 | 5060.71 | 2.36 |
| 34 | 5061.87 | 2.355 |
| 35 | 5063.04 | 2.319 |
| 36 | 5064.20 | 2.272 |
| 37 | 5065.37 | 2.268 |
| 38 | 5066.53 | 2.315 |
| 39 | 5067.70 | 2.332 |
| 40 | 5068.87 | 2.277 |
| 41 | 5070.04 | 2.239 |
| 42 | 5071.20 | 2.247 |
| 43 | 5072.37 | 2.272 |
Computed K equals 2.268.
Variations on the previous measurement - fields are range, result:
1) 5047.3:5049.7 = 2.274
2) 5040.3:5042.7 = 2.116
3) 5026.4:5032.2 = 2.199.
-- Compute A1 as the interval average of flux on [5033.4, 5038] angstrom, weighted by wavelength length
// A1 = 2.21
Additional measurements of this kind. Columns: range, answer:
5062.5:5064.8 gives 2.3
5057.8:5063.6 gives 2.33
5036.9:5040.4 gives 2.22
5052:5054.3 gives 2.29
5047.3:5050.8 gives 2.27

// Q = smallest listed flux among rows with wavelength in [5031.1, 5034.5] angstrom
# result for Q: 2.199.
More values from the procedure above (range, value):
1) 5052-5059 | 2.255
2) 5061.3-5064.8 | 2.272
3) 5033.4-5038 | 2.188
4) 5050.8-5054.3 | 2.178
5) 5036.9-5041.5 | 2.128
